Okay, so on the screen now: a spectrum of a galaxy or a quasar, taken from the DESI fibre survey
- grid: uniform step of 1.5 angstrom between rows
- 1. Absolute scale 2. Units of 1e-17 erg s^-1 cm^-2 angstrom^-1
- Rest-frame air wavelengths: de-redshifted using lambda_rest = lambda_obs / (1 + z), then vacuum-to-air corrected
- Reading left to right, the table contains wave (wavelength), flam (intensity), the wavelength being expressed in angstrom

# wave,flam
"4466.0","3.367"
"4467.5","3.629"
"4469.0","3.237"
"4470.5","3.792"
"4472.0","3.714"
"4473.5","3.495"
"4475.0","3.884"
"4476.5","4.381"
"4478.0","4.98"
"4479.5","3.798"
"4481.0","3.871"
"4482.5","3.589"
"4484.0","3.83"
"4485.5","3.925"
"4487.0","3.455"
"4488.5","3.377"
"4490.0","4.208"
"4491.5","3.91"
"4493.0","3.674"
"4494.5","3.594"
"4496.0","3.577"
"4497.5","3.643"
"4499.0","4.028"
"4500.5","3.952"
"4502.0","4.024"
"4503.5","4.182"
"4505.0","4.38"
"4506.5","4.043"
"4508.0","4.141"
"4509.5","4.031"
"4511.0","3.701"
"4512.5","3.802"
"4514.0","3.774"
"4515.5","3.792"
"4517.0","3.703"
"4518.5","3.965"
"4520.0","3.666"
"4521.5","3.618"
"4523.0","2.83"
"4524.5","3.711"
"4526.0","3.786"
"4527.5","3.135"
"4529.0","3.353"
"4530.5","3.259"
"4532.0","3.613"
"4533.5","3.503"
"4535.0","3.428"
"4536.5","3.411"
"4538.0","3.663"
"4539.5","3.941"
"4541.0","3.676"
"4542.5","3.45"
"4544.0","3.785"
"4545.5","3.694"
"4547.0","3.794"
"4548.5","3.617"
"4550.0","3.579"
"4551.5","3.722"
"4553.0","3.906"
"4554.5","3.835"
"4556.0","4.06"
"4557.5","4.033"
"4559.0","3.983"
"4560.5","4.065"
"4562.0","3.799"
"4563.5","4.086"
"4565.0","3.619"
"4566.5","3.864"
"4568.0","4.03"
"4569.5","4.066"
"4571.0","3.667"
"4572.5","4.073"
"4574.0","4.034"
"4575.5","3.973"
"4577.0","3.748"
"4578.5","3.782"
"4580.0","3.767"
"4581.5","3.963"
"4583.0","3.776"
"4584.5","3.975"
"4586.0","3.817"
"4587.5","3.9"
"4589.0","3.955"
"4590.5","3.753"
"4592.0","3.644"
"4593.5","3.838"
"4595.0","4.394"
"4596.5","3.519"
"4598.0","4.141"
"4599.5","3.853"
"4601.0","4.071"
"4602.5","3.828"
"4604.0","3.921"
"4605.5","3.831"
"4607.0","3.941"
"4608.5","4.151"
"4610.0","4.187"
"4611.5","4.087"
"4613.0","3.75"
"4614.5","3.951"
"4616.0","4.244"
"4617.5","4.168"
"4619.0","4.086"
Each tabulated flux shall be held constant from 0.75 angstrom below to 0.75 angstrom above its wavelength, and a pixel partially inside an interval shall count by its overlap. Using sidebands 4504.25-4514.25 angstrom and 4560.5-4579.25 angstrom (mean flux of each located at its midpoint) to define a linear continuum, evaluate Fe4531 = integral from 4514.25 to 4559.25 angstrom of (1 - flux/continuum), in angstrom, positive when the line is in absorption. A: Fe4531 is 3.4 angstrom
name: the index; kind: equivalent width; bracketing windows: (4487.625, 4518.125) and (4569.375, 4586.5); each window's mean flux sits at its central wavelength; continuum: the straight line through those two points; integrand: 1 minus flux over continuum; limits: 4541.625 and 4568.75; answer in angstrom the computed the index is 0.4 angstrom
